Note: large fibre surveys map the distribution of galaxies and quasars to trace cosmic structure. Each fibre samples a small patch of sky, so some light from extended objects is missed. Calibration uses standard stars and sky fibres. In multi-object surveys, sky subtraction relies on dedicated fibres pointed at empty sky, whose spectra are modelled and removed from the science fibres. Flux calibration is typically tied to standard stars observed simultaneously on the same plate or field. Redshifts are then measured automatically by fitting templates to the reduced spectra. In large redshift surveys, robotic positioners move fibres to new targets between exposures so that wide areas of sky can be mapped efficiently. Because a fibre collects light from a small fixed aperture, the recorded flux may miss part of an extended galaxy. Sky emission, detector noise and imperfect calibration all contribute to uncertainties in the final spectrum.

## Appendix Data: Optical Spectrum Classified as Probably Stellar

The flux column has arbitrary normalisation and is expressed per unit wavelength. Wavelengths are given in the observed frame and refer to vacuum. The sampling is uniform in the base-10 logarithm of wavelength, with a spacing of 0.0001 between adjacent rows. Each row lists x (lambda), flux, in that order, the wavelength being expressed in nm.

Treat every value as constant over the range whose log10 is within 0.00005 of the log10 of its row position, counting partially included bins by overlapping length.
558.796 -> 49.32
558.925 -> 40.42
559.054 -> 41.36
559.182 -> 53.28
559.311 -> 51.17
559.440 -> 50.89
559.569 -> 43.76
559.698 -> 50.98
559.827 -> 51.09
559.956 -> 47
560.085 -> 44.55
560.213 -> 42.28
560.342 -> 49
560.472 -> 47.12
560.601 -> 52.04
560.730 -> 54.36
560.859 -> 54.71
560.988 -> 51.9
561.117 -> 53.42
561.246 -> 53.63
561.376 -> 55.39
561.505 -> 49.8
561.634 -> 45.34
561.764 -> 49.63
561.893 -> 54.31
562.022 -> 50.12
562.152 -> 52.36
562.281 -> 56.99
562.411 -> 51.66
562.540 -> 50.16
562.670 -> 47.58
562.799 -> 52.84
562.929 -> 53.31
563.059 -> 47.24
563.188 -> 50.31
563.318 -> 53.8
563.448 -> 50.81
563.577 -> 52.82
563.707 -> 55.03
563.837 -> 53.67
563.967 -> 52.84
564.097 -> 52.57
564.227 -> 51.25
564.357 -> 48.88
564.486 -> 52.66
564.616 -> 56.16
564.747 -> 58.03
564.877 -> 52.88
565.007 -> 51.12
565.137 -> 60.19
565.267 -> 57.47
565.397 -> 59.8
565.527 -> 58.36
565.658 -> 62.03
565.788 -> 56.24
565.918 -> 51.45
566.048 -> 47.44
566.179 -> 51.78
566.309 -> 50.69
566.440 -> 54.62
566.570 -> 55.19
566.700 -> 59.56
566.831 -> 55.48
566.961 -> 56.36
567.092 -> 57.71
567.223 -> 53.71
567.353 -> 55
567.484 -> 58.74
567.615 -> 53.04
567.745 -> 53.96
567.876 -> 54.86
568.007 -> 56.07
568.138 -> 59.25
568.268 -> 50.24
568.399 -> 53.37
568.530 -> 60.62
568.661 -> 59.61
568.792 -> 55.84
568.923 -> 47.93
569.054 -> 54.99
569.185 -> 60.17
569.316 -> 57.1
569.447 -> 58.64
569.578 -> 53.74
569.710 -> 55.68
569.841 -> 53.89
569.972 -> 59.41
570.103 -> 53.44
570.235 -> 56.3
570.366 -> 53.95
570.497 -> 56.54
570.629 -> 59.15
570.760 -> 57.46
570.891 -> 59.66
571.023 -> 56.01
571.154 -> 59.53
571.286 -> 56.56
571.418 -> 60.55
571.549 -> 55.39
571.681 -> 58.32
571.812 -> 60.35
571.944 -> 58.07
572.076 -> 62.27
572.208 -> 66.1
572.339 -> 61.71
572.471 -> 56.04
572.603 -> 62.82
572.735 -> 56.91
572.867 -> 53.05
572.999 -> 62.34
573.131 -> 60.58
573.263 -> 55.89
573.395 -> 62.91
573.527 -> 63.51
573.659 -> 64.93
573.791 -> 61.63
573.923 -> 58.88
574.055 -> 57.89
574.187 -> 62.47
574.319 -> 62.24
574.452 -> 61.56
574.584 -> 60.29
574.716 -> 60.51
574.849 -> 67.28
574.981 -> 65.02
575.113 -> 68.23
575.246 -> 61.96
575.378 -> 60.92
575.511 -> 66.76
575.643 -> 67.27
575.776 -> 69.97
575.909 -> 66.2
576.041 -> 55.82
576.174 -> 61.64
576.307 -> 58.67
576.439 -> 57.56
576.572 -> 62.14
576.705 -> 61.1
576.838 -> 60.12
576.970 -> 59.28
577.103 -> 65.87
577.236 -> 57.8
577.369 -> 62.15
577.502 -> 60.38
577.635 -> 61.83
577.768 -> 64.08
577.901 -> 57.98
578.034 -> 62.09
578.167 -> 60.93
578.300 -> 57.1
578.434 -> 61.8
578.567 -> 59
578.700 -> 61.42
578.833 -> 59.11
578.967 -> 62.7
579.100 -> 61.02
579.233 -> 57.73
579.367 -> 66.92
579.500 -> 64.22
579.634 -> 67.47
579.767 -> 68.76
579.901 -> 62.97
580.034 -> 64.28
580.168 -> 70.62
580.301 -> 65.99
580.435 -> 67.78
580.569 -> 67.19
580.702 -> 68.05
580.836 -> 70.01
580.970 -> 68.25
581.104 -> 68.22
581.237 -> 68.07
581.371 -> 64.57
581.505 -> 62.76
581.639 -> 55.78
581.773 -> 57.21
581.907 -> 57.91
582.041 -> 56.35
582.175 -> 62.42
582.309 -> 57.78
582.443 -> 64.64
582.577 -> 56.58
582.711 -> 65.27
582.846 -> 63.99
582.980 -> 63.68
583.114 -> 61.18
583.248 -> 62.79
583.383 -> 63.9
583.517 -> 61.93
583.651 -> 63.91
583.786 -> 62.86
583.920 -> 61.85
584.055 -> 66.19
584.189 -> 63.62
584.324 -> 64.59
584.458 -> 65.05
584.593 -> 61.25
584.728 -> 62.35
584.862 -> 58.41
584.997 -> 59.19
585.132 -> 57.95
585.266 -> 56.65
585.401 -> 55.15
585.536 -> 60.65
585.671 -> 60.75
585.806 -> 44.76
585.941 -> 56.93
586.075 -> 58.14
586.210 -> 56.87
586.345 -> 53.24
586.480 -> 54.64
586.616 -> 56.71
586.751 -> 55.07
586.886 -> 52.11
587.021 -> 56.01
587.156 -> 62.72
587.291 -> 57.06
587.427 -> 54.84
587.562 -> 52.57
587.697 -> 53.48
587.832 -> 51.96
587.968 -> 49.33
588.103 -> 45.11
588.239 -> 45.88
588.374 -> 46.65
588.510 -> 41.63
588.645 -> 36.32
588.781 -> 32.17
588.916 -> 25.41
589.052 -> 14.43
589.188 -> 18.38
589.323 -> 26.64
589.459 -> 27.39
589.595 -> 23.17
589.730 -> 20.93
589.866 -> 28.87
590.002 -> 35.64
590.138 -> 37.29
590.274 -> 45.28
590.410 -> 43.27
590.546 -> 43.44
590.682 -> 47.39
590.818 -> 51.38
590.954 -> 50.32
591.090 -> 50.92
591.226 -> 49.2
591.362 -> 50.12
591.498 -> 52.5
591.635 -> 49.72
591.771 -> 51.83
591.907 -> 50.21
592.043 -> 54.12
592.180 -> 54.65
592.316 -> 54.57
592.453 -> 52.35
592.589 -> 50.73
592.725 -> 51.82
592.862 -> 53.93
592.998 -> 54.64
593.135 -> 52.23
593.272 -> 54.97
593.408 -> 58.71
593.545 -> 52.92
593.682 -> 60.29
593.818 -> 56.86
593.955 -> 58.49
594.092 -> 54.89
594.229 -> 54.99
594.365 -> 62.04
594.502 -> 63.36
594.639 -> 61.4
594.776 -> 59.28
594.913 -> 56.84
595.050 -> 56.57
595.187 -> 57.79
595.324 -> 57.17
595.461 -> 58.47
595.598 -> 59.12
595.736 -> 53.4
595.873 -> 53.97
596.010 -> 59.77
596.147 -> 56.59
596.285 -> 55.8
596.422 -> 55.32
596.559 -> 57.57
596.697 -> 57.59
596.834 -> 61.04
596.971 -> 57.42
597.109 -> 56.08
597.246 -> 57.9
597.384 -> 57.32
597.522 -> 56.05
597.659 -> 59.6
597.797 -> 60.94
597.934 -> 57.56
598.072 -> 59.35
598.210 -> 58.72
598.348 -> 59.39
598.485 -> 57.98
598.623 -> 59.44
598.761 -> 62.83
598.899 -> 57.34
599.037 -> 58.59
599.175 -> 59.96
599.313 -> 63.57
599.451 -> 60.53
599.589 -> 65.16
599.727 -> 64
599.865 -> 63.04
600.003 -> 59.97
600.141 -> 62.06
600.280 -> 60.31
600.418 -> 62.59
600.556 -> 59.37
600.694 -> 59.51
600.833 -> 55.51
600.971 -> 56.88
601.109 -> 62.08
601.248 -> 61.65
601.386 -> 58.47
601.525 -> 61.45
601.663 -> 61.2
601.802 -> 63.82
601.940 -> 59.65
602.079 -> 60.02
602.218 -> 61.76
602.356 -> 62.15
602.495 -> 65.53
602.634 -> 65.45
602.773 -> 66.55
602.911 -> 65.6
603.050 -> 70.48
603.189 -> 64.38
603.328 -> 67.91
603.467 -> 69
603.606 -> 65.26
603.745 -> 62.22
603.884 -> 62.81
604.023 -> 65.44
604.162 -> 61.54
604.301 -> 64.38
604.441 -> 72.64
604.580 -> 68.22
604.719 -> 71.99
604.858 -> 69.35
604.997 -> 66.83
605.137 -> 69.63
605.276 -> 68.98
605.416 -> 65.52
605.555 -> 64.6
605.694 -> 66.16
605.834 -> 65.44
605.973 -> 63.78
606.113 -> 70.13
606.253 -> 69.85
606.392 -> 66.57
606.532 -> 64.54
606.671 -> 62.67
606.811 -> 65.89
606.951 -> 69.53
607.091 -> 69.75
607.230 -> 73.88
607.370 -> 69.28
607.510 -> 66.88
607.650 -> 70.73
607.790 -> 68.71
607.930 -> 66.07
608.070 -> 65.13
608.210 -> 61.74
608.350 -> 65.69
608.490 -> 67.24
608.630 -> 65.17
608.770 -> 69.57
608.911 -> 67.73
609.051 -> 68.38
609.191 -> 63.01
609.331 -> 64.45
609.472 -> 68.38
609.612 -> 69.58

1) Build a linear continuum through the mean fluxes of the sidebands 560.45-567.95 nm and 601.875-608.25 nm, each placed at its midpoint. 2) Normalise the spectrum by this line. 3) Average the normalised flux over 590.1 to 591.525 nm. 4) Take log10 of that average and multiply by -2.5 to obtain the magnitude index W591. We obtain 0.29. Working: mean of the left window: 53.5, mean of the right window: 66.4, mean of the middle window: 47.5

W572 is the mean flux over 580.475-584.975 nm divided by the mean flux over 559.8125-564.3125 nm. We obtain 1.2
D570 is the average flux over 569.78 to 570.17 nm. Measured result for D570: 55.6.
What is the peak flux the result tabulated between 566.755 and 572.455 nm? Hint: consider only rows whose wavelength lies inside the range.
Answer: 66.1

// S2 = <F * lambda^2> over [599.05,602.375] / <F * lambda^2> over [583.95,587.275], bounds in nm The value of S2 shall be 1.10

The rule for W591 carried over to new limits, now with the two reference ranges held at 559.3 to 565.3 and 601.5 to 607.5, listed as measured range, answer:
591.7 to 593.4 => 0.166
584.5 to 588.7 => 0.111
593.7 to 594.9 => 0.066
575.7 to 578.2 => -0.087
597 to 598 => 0.104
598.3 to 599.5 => 0.074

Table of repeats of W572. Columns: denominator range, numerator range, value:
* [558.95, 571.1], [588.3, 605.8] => 1.05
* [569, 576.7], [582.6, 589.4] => 0.89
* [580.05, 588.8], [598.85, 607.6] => 1.10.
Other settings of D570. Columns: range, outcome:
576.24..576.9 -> 59.9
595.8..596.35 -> 56.5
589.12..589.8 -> 23.3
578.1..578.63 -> 59.7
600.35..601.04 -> 58.8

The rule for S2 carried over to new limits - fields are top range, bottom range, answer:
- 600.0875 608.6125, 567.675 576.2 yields 1.23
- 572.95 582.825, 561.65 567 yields 1.23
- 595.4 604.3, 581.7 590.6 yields 1.24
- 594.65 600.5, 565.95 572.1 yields 1.16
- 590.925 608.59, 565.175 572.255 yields 1.20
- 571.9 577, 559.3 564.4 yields 1.27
